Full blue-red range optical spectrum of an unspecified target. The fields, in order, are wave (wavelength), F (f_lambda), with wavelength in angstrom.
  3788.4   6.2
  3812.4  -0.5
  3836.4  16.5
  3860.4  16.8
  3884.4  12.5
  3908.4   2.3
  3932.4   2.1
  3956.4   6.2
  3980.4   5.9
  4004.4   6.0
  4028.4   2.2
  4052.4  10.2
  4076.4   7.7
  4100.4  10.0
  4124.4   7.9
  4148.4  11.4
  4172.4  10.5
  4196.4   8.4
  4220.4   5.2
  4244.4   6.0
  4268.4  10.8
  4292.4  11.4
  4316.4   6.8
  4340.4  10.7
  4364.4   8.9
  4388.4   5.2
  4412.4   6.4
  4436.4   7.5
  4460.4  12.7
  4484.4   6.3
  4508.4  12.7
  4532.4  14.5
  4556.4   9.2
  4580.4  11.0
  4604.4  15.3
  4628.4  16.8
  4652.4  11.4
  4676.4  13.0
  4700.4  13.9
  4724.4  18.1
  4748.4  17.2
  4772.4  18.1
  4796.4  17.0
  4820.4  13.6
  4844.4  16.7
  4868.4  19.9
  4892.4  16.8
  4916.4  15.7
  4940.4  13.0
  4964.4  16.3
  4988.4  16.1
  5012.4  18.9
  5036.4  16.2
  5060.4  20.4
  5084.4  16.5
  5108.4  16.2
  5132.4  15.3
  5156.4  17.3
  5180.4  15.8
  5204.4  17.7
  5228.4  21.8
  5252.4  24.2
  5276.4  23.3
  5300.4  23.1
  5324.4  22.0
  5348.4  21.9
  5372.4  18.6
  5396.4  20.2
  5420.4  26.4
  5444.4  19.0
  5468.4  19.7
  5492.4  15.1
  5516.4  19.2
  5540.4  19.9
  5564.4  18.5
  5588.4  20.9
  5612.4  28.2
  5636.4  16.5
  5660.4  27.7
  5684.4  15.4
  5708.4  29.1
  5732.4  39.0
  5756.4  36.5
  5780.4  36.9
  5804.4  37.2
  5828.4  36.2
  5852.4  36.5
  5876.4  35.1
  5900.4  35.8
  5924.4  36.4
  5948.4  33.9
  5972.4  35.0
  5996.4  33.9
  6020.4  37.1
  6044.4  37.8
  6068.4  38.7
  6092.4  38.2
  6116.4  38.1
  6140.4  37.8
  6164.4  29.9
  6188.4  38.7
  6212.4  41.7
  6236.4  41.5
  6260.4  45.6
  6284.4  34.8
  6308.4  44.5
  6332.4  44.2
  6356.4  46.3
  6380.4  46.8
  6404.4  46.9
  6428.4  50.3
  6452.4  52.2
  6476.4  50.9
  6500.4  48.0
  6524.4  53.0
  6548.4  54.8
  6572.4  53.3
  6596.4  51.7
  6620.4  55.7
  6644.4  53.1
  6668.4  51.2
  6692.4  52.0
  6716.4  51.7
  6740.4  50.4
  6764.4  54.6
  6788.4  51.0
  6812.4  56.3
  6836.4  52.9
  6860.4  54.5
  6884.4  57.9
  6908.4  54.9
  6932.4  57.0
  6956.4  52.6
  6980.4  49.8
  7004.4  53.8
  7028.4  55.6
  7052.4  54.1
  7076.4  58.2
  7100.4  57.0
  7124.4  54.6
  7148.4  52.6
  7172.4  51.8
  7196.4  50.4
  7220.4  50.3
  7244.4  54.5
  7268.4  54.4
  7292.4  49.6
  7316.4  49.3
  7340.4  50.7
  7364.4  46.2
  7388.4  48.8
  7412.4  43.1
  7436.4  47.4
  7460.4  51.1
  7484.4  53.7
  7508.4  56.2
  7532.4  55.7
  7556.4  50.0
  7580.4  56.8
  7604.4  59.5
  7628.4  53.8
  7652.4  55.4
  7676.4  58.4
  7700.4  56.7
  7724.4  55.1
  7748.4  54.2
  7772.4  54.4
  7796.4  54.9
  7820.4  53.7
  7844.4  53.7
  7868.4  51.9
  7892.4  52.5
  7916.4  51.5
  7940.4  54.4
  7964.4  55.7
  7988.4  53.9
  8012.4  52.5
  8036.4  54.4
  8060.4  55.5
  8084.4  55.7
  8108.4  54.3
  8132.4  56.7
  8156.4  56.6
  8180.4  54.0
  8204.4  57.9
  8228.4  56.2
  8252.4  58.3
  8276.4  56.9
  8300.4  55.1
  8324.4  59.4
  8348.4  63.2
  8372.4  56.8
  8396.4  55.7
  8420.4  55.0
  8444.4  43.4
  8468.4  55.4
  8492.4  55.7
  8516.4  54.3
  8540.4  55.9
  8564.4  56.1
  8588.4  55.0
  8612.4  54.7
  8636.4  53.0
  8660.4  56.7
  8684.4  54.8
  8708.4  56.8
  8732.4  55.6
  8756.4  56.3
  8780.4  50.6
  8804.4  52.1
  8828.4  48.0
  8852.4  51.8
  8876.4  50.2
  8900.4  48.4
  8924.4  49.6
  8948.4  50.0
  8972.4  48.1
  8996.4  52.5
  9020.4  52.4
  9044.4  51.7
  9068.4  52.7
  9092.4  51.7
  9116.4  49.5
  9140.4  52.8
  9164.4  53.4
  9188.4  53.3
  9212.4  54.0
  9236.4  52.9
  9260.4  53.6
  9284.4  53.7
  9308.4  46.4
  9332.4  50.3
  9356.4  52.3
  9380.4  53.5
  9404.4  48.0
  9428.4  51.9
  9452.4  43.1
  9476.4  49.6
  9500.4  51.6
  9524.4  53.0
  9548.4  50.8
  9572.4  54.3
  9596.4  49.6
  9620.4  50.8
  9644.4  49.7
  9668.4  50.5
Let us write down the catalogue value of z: 0.433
